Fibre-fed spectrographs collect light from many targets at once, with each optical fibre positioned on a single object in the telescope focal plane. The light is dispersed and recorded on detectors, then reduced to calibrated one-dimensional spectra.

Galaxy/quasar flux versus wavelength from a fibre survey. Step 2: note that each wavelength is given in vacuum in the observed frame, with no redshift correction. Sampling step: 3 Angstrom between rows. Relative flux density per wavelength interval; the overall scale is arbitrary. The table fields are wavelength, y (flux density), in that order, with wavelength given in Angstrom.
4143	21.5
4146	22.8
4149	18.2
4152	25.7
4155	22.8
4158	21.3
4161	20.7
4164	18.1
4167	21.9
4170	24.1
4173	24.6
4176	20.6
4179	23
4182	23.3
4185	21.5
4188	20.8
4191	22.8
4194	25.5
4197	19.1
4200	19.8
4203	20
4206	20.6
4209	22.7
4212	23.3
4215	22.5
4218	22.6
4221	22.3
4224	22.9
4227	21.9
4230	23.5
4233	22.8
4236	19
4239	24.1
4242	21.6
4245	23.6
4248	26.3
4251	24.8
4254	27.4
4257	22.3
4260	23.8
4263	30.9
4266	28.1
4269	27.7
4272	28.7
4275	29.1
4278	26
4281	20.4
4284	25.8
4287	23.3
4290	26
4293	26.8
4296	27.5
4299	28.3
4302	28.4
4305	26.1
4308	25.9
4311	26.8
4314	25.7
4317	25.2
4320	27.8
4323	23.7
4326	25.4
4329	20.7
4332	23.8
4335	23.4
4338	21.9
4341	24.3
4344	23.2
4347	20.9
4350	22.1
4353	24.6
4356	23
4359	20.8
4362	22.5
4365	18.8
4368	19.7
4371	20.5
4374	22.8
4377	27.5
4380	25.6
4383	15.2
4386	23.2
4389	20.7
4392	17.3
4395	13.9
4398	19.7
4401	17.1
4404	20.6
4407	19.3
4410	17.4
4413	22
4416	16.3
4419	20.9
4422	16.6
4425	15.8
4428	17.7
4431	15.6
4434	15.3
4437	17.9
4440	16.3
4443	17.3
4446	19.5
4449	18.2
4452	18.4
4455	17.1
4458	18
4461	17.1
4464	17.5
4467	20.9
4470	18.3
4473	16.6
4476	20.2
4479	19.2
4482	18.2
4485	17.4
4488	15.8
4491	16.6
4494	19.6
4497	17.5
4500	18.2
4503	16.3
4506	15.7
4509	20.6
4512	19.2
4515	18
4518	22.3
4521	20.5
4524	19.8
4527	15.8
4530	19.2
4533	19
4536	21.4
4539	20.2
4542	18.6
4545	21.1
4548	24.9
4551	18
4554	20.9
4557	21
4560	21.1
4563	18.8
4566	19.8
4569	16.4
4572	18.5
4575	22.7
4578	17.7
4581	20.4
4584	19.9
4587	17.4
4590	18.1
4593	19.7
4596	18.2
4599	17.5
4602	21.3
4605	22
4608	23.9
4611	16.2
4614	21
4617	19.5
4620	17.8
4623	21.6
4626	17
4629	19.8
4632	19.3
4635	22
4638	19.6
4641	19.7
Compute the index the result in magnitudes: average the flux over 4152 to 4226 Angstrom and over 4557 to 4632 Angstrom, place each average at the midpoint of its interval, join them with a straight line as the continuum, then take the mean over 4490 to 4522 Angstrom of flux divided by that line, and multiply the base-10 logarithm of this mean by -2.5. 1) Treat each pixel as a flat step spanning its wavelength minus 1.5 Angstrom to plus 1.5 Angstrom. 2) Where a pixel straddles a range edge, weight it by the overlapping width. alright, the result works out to 0.08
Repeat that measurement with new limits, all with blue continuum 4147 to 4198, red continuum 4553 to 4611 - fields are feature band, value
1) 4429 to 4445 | 0.23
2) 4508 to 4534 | 0.04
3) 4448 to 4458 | 0.14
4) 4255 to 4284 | -0.22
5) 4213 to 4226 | -0.04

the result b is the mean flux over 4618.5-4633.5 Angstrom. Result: 19.1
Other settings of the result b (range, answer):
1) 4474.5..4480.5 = 19.7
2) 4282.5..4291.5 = 25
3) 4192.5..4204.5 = 21.1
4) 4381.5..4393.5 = 19.1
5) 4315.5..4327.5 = 25.5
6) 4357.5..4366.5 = 20.7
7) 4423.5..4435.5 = 16.1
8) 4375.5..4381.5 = 26.6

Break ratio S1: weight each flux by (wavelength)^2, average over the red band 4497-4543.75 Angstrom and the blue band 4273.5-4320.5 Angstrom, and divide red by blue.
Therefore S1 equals 0.80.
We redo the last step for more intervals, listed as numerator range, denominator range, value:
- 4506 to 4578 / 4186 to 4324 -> 0.92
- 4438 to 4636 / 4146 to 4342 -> 0.91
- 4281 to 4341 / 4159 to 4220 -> 1.22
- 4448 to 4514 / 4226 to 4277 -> 0.80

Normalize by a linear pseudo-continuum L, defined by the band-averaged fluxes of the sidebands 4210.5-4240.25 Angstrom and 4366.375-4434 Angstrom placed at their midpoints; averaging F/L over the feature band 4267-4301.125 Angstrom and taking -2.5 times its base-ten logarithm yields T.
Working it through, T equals -0.23 mag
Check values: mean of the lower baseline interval 22.5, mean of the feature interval 26.4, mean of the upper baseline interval 19.2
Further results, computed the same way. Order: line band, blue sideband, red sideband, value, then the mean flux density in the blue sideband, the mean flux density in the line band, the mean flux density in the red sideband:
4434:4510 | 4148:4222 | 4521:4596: 0.130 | 21.9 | 17.9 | 19.6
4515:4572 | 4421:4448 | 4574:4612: -0.060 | 16.9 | 19.8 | 19.6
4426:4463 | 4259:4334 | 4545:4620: 0.297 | 26.1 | 17.3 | 19.8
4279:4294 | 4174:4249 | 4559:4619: -0.130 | 22.2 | 24.4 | 19.5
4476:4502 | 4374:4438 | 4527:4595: 0.082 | 18.9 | 17.9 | 19.7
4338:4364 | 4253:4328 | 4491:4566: 0.090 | 26.2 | 22.6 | 19.4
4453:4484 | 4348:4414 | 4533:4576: 0.118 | 20.6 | 18.3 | 20.2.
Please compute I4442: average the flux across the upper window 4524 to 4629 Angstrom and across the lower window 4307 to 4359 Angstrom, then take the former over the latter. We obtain 0.82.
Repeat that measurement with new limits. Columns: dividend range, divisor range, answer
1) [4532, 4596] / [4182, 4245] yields 0.90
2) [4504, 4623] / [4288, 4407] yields 0.85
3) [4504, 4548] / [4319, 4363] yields 0.84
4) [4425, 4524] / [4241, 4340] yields 0.71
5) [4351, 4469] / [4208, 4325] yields 0.77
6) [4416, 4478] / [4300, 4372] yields 0.75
